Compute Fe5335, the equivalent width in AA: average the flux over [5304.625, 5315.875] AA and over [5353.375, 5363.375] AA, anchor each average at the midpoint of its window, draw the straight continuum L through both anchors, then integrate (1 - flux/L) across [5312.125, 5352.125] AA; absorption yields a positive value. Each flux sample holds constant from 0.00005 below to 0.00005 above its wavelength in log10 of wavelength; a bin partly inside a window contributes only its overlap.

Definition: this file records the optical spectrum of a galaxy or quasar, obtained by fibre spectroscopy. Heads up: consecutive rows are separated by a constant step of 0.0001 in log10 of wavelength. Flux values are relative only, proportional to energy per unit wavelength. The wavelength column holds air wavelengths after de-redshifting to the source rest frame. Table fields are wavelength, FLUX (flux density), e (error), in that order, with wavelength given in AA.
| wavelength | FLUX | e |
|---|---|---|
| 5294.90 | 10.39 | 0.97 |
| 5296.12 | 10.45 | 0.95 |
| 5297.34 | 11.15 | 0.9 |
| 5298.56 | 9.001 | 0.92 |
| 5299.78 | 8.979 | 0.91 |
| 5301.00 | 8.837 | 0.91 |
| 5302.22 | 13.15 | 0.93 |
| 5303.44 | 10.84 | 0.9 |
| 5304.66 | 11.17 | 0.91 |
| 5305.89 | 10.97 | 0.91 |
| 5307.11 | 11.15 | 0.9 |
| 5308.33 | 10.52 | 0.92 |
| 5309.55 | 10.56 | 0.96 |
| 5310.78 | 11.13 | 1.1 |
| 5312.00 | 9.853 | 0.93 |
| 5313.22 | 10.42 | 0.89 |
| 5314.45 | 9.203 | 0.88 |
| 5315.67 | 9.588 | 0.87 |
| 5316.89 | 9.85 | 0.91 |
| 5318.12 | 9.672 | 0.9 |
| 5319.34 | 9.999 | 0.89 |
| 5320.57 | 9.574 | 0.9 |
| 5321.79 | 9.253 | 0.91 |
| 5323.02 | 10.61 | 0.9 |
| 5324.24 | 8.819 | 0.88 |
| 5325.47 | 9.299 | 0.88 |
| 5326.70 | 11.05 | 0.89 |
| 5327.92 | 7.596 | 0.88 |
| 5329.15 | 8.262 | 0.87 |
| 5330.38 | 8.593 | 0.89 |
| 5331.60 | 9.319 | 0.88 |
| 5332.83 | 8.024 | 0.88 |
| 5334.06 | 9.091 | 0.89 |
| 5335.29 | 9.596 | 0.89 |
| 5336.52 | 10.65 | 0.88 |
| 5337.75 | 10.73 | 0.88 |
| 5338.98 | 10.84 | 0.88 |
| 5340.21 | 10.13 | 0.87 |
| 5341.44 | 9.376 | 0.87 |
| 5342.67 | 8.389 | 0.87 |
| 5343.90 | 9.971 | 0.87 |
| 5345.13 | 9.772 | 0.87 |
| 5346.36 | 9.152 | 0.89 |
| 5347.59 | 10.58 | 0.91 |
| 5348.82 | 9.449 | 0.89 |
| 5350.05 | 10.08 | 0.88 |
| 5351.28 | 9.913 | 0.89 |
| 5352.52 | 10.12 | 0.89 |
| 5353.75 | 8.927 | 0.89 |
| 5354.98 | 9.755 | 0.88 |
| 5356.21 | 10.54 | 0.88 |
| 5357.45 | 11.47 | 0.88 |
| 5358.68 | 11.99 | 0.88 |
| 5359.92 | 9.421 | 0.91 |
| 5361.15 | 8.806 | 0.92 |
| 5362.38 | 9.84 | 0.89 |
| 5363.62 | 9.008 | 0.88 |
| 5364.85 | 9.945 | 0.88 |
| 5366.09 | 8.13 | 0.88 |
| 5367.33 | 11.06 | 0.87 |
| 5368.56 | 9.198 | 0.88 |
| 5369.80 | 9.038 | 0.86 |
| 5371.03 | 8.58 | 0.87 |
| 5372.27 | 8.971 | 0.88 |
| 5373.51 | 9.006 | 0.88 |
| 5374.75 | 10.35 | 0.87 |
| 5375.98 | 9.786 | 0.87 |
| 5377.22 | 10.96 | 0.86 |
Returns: 2.7 AA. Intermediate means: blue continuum 10.4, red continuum 10.1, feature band 9.59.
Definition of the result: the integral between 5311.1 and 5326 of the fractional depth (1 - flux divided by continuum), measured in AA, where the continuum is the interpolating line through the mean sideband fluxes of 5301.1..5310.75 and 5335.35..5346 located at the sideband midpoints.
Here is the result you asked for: 1.3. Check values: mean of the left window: 11.1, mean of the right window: 9.94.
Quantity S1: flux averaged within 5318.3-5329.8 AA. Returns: 9.39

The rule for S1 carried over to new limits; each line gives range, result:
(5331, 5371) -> 9.74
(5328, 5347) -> 9.41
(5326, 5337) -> 9.11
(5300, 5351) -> 9.87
